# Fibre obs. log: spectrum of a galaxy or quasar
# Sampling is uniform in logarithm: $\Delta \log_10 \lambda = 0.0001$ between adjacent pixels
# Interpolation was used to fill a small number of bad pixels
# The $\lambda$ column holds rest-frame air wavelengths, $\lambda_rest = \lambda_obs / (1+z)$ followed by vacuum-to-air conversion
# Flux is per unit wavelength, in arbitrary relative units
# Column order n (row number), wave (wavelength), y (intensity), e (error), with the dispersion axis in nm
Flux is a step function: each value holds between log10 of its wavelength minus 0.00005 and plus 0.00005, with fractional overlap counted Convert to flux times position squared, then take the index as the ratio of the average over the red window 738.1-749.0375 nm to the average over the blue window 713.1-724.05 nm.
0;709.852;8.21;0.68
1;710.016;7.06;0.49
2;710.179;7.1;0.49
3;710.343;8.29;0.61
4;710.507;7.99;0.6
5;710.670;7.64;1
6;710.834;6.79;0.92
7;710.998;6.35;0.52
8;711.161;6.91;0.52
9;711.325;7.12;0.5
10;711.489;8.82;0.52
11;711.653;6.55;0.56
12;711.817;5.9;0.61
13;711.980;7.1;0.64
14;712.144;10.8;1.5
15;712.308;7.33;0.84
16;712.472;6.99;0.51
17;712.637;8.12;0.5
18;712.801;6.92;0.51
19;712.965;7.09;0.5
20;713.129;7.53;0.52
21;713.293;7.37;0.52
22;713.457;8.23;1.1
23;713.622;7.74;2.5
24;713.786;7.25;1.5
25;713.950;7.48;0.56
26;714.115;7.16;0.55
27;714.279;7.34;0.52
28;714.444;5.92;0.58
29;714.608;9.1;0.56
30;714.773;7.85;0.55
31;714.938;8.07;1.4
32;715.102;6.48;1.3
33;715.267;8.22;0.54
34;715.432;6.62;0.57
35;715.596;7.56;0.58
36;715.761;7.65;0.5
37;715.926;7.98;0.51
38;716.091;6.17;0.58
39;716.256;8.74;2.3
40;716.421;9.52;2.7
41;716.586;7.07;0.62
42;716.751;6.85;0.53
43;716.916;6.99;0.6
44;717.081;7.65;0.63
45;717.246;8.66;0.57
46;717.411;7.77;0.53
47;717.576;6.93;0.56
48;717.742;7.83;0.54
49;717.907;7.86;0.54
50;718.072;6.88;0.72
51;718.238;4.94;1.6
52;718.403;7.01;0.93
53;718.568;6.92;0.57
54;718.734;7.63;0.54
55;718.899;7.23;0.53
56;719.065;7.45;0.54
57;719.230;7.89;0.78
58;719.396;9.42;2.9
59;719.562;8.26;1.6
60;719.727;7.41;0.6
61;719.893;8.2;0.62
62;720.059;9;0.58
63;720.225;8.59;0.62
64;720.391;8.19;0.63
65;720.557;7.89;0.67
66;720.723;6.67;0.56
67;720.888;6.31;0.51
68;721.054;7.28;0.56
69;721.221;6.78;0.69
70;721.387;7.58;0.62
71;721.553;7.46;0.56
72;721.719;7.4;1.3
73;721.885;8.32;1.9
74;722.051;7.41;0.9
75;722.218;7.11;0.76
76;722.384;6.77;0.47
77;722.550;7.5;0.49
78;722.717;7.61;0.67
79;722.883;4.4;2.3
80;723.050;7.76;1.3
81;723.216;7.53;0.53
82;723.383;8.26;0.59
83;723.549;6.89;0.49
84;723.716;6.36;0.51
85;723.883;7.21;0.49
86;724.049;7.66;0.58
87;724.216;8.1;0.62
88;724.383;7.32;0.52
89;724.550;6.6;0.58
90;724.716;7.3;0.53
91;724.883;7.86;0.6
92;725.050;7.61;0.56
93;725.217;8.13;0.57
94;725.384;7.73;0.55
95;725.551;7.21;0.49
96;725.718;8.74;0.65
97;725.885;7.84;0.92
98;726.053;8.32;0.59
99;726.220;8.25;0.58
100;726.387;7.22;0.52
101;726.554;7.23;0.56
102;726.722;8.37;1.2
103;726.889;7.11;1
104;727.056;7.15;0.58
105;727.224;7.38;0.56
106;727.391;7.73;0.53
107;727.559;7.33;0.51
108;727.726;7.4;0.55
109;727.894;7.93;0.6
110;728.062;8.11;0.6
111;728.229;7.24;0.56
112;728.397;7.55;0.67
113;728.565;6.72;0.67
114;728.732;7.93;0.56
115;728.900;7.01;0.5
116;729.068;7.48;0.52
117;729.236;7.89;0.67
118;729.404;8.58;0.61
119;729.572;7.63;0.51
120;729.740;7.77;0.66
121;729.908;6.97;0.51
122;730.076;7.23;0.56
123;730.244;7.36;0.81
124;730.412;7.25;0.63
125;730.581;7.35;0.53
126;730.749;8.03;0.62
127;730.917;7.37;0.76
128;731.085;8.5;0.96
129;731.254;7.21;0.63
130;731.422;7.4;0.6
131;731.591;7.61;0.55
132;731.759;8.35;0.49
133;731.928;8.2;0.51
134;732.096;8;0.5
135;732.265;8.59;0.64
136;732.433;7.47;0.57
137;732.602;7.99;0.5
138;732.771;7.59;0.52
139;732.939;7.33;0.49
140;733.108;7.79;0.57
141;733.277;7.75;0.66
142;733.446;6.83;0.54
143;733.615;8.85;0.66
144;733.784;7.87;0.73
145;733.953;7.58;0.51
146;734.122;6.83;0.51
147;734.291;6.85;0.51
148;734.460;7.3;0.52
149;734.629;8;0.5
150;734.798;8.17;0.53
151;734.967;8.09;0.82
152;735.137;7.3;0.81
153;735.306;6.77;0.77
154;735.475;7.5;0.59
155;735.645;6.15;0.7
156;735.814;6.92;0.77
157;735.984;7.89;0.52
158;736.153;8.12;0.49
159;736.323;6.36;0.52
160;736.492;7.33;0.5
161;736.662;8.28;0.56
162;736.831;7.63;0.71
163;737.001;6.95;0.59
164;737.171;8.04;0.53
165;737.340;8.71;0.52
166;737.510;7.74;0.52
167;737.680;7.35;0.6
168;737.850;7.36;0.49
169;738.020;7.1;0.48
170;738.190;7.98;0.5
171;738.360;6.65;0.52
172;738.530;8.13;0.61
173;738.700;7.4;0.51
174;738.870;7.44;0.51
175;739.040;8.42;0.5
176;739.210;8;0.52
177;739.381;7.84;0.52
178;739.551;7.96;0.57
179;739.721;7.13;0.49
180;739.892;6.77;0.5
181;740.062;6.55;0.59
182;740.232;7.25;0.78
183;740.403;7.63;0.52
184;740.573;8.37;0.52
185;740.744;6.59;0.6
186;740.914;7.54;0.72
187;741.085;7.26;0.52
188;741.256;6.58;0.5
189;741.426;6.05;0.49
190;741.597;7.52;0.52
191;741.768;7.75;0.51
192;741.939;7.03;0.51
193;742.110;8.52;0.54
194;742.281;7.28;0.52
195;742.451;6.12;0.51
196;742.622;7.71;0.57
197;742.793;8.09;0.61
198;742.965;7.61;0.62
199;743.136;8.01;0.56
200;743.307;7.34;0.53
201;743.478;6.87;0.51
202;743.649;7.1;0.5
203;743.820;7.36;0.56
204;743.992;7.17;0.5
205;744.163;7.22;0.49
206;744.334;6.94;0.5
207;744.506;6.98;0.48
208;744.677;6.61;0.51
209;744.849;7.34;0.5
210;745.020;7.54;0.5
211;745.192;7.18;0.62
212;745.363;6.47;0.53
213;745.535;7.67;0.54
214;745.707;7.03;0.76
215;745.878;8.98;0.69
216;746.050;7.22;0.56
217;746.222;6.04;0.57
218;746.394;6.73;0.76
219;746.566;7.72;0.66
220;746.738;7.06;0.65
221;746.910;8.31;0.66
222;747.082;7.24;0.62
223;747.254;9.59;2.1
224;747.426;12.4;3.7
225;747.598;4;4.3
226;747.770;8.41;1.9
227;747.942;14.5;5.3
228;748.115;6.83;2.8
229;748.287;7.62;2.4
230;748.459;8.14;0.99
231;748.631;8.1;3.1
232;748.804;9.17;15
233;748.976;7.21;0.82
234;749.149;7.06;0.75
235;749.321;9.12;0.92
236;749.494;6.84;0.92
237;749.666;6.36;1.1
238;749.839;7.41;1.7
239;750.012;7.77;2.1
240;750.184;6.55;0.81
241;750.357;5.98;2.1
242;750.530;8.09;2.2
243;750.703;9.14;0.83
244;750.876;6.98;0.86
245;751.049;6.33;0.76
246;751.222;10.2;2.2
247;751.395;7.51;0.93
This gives 1.1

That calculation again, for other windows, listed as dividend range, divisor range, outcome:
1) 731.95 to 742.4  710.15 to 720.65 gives 1.05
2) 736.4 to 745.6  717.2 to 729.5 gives 1.03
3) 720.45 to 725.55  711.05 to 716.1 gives 1.00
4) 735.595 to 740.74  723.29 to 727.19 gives 1.03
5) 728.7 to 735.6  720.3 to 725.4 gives 1.07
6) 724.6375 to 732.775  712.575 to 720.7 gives 1.04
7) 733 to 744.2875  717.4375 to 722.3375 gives 1.04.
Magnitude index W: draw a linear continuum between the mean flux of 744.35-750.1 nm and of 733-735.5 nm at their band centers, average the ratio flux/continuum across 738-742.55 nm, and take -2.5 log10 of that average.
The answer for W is 0.04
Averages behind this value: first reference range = 7.56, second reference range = 7.77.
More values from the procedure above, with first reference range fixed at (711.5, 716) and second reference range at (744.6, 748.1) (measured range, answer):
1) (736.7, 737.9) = 0.009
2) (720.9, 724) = 0.063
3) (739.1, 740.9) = 0.054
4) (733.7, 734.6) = 0.060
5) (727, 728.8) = 0.025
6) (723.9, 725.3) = 0.011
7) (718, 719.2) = 0.099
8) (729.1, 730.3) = 0.009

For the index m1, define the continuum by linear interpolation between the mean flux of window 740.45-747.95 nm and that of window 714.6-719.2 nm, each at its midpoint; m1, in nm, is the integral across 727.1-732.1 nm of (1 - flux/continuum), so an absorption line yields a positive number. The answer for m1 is -0.08 nm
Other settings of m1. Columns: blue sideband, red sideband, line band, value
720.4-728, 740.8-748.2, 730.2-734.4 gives -0.11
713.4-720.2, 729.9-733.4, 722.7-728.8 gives 0.13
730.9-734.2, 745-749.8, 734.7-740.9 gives 0.24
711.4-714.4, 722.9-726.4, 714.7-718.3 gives 0.02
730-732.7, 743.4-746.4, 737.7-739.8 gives -0.05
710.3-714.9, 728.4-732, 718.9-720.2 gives -0.11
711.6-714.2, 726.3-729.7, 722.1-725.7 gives 0.11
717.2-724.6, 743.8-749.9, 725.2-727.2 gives -0.07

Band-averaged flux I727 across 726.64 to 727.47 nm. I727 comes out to 7.55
